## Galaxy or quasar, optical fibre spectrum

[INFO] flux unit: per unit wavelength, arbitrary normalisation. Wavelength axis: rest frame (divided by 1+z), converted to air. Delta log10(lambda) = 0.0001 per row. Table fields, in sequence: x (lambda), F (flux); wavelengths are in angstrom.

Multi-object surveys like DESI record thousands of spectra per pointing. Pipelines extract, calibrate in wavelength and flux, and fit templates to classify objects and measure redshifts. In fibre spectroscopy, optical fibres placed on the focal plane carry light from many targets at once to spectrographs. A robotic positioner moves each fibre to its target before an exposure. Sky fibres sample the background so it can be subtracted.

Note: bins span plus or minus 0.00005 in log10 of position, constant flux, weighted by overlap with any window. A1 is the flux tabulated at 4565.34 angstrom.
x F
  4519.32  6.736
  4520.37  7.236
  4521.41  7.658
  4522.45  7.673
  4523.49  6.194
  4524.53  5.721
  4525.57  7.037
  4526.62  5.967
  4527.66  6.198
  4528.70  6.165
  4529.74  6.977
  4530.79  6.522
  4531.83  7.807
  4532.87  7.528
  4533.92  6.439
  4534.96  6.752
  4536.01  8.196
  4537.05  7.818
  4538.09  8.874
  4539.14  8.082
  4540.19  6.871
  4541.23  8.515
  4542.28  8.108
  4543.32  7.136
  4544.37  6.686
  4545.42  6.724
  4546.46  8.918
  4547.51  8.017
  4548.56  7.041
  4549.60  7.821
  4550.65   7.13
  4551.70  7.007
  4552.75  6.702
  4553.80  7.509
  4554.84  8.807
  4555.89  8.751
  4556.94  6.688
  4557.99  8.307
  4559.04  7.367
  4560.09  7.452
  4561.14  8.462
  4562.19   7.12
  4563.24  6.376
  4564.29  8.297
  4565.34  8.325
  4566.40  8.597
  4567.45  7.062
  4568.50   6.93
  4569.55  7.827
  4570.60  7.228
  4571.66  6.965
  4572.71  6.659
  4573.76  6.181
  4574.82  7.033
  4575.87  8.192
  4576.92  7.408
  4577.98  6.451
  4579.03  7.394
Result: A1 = 8.325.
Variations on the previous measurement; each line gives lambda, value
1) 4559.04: 7.367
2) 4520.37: 7.236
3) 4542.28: 8.108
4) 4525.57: 7.037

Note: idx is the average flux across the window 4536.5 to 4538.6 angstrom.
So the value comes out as 8.38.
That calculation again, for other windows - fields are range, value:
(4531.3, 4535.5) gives 7.13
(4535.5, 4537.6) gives 8.06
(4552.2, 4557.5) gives 7.7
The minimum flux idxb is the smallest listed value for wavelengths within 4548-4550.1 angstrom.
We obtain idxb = 7.041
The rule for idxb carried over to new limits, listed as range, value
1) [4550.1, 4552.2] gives 7.007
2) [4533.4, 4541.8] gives 6.439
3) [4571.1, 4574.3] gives 6.181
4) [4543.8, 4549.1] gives 6.686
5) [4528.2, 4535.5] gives 6.165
